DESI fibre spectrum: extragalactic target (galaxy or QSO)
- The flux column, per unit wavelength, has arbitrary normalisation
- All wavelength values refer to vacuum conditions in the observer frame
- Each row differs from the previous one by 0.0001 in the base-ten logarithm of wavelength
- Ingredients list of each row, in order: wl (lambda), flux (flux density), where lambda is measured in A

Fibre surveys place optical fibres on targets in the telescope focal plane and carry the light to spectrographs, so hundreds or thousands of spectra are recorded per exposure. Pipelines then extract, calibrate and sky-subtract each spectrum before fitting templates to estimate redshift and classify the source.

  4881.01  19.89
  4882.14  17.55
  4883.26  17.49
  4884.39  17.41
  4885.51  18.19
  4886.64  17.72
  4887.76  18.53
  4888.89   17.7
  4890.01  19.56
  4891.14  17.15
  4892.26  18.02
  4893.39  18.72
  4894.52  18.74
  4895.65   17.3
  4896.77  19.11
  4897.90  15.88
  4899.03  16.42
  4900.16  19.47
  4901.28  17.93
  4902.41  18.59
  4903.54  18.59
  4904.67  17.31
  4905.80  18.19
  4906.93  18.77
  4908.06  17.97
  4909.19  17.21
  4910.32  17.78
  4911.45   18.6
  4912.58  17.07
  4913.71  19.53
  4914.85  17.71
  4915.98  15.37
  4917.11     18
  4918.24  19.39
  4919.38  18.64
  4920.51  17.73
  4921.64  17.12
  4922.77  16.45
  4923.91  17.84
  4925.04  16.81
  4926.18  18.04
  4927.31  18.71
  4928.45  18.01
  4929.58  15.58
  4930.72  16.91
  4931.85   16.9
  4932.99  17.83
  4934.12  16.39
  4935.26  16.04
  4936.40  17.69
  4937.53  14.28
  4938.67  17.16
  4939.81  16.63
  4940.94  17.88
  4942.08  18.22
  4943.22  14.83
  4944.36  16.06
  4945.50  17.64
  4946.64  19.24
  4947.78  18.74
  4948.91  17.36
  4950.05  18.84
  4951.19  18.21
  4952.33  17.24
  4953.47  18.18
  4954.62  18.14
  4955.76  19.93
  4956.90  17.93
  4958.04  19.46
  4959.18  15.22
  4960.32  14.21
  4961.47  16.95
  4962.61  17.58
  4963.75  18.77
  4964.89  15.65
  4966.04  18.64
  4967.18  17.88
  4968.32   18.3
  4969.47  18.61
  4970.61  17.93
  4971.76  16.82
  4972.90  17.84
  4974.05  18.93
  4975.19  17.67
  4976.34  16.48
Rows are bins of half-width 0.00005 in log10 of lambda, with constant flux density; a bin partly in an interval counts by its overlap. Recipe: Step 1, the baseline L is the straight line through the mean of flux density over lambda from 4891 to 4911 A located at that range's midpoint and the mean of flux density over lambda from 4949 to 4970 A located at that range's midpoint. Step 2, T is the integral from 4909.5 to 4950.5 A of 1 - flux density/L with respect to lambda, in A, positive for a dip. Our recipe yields 1.0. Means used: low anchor 18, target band 17.4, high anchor 17.7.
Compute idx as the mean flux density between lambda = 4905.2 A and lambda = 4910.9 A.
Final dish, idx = 18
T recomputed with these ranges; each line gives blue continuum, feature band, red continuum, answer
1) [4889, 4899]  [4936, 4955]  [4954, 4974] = 0.3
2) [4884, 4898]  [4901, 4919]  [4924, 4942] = -0.4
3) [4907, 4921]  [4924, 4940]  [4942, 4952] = 0.7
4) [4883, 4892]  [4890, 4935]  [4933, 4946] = -1.0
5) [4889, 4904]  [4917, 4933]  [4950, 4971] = 0.3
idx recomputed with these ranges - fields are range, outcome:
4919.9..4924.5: 17.3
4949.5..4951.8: 18.5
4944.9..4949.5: 18.3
